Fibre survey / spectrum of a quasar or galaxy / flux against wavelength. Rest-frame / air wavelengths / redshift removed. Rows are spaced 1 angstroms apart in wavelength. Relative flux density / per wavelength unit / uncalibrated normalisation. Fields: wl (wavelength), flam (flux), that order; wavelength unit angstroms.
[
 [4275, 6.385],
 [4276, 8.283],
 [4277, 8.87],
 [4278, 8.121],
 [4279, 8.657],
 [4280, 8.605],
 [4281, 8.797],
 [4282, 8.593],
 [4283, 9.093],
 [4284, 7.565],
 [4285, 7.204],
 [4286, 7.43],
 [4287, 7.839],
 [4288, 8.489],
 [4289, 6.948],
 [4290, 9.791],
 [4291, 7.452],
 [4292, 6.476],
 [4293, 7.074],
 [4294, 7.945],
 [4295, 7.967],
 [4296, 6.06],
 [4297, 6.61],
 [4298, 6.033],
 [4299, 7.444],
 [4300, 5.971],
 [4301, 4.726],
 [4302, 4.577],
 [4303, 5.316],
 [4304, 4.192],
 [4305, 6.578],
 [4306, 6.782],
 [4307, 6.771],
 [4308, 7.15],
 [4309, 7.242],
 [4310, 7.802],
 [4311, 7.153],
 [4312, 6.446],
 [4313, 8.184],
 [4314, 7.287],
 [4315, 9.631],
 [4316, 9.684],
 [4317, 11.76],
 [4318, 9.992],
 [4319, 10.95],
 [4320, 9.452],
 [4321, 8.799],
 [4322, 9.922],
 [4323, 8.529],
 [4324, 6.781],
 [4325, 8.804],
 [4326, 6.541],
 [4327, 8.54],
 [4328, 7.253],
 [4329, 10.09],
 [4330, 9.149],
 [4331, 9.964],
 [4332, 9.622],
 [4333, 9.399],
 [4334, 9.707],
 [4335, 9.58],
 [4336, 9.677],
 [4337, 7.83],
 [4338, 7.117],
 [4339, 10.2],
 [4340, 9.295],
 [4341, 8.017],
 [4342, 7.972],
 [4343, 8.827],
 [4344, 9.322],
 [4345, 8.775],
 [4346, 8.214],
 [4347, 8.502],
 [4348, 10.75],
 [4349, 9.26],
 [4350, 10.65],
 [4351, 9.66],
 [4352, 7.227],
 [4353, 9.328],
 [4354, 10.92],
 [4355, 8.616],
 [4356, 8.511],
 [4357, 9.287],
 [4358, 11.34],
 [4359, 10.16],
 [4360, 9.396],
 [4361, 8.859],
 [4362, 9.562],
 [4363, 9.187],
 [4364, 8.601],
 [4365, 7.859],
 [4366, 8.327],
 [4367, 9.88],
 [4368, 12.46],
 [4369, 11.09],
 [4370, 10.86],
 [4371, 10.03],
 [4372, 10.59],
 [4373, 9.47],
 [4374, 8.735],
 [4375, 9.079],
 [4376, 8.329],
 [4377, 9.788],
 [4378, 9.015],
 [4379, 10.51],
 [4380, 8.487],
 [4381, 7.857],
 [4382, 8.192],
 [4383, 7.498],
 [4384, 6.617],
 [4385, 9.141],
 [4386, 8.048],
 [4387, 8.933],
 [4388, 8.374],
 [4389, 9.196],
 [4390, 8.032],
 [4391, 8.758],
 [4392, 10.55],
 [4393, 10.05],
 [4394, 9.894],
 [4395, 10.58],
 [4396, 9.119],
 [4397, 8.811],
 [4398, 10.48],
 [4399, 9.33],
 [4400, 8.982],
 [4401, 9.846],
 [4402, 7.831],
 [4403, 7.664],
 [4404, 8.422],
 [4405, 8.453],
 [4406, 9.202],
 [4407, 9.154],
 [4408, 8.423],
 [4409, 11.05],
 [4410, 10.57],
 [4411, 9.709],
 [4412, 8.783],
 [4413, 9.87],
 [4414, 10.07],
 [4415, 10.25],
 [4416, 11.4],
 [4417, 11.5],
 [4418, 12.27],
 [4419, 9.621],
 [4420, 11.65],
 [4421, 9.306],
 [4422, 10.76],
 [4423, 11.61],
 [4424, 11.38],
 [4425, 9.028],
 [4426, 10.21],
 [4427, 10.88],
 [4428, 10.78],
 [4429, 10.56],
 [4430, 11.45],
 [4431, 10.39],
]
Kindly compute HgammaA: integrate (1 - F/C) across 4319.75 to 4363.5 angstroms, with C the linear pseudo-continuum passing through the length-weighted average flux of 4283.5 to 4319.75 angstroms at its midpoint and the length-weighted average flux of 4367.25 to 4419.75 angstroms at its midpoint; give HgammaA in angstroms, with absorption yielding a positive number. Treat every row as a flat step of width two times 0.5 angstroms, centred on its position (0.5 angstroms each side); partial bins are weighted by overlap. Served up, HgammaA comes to -4.0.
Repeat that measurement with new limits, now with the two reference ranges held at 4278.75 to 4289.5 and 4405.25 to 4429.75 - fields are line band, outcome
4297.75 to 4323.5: 2.8 angstroms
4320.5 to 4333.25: 0.2 angstroms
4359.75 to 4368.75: 0.0 angstroms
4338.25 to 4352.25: 0.1 angstroms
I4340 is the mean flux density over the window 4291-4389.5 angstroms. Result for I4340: 8.56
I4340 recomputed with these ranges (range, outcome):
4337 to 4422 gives 9.35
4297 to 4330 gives 7.7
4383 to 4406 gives 8.93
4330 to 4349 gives 9.05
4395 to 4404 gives 9.06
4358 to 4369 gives 9.59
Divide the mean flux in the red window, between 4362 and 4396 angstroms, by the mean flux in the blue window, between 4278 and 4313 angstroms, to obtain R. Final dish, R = 1.3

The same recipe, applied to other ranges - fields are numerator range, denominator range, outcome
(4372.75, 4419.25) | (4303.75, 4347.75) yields 1.09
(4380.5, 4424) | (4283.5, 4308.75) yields 1.39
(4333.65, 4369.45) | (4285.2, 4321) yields 1.24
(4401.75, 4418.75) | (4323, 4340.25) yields 1.11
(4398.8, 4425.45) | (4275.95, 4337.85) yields 1.24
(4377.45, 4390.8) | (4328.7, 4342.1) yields 0.93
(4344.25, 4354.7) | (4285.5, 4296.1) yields 1.22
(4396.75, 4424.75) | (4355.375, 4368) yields 1.05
